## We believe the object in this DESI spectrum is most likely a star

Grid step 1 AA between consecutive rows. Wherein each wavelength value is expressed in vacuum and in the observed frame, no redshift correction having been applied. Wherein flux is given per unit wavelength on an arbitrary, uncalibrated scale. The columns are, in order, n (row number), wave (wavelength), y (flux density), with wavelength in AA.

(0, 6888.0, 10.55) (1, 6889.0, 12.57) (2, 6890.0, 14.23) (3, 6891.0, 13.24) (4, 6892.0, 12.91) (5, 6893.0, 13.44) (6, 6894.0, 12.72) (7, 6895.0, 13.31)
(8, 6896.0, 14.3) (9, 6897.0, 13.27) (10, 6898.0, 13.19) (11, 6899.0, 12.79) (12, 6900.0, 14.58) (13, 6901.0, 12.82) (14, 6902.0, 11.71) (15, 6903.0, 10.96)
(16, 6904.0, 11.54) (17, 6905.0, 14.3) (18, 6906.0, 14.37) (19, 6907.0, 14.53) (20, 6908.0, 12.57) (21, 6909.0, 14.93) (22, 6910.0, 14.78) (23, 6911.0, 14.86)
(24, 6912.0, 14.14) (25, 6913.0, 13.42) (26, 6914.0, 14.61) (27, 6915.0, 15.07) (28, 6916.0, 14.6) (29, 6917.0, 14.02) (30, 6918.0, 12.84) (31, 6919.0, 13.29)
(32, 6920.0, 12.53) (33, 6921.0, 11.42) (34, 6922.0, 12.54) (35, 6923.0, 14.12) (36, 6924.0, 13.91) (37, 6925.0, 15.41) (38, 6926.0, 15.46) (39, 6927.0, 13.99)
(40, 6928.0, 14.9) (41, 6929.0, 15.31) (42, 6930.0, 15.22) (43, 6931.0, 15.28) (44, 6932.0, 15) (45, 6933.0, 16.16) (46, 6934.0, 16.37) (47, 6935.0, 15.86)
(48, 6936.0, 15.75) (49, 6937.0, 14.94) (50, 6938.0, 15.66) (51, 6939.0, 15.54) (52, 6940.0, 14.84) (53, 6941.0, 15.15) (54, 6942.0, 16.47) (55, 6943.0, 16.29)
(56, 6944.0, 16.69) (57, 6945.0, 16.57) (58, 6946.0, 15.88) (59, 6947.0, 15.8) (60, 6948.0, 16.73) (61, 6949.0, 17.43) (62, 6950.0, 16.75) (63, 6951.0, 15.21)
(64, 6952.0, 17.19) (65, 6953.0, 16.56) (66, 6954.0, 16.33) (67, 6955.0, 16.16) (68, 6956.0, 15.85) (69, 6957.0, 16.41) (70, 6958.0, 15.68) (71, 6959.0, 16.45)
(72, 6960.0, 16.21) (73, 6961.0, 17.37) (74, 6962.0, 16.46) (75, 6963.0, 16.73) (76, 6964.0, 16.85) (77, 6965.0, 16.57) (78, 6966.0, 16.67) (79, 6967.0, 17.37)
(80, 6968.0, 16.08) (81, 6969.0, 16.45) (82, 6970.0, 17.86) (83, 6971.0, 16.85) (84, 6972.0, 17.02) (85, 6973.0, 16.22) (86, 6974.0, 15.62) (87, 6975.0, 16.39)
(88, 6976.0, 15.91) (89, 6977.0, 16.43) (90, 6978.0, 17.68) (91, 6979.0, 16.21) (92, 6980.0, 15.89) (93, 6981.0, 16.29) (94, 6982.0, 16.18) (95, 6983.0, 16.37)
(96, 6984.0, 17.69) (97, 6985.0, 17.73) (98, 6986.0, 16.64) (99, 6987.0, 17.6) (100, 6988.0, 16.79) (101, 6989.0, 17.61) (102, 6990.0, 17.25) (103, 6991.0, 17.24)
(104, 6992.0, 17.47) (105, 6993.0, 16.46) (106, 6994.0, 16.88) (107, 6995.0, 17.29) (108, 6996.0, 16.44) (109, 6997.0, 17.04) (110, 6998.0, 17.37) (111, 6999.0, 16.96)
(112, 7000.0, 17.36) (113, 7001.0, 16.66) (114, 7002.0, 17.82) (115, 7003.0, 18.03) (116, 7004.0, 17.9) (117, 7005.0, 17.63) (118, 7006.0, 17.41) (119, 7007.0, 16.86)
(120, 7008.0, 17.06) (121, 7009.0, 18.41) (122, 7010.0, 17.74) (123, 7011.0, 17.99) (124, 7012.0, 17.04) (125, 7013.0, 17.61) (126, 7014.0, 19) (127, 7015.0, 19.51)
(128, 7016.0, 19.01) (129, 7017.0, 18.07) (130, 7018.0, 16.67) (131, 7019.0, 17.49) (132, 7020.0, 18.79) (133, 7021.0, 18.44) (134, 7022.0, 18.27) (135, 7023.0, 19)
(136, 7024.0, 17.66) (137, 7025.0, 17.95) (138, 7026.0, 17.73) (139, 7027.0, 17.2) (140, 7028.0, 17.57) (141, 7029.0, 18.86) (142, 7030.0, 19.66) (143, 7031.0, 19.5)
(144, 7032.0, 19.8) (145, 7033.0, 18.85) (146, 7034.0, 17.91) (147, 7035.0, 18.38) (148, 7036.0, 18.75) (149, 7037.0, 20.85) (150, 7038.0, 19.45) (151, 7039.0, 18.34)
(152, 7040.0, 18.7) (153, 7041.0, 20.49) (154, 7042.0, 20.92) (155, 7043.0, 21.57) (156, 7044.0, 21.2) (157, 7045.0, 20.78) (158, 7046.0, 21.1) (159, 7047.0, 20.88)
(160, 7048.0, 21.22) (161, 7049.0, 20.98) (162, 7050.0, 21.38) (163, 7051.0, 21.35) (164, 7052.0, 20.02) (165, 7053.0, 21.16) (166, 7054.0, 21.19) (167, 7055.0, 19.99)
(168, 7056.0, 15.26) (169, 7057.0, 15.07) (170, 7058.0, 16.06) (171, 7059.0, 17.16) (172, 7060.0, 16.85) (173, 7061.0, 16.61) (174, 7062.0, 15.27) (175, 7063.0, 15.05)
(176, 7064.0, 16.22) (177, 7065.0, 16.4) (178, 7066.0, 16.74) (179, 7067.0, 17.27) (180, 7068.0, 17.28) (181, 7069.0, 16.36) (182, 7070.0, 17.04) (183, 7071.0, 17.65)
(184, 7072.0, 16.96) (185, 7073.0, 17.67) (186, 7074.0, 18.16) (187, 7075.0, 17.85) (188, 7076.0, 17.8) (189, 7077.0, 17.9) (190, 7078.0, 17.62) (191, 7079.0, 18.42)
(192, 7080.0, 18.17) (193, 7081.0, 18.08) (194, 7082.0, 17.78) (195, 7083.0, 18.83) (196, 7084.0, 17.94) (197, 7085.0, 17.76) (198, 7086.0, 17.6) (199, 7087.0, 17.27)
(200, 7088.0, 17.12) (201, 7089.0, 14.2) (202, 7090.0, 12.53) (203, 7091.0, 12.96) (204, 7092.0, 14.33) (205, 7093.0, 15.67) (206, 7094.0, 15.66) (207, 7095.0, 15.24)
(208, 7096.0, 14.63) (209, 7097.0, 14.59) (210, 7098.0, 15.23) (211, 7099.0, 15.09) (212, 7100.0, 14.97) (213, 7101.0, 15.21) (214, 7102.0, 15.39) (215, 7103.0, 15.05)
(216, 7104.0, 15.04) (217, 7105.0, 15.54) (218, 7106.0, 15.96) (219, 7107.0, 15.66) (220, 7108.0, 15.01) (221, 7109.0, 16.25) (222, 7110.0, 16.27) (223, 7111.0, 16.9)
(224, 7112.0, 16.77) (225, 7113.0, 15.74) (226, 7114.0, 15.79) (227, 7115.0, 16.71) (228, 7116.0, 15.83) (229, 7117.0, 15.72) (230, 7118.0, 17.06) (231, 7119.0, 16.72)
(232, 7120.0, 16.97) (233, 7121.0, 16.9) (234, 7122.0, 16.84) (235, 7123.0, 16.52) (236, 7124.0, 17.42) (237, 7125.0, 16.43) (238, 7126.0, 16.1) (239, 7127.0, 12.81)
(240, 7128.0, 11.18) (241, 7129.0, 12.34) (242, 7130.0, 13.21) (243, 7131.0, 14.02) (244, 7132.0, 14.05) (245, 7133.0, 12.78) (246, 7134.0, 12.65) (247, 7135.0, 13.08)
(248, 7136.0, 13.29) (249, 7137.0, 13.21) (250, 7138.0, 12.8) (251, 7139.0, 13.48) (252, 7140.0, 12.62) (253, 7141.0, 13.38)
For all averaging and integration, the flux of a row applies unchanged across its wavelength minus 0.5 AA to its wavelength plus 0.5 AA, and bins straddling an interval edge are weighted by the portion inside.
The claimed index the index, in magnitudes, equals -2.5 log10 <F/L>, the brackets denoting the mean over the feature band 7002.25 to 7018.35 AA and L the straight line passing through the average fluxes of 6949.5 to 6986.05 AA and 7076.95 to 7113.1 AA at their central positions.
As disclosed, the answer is -0.095 mag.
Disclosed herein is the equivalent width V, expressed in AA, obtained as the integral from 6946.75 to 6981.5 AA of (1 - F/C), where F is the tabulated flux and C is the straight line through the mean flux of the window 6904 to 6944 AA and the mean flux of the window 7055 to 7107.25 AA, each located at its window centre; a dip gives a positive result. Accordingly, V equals -3.4 AA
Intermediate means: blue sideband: 14.6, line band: 16.5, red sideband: 16.3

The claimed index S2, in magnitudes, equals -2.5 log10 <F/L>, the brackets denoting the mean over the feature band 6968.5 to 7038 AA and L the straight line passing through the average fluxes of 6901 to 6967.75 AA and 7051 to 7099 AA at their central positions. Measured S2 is -0.10 mag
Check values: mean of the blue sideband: 15.1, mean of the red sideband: 16.9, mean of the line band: 17.6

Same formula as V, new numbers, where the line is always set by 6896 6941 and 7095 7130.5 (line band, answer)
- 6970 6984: -1.8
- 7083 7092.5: -0.3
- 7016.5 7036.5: -4.5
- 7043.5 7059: -4.8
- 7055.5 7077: -2.1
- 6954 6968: -2.0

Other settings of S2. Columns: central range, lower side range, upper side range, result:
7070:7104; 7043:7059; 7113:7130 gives 0.08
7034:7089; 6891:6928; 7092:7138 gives -0.24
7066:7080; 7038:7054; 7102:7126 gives 0.08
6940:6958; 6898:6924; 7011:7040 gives -0.08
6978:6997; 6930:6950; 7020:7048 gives 0.04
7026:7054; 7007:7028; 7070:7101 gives -0.14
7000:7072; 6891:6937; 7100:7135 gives -0.24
